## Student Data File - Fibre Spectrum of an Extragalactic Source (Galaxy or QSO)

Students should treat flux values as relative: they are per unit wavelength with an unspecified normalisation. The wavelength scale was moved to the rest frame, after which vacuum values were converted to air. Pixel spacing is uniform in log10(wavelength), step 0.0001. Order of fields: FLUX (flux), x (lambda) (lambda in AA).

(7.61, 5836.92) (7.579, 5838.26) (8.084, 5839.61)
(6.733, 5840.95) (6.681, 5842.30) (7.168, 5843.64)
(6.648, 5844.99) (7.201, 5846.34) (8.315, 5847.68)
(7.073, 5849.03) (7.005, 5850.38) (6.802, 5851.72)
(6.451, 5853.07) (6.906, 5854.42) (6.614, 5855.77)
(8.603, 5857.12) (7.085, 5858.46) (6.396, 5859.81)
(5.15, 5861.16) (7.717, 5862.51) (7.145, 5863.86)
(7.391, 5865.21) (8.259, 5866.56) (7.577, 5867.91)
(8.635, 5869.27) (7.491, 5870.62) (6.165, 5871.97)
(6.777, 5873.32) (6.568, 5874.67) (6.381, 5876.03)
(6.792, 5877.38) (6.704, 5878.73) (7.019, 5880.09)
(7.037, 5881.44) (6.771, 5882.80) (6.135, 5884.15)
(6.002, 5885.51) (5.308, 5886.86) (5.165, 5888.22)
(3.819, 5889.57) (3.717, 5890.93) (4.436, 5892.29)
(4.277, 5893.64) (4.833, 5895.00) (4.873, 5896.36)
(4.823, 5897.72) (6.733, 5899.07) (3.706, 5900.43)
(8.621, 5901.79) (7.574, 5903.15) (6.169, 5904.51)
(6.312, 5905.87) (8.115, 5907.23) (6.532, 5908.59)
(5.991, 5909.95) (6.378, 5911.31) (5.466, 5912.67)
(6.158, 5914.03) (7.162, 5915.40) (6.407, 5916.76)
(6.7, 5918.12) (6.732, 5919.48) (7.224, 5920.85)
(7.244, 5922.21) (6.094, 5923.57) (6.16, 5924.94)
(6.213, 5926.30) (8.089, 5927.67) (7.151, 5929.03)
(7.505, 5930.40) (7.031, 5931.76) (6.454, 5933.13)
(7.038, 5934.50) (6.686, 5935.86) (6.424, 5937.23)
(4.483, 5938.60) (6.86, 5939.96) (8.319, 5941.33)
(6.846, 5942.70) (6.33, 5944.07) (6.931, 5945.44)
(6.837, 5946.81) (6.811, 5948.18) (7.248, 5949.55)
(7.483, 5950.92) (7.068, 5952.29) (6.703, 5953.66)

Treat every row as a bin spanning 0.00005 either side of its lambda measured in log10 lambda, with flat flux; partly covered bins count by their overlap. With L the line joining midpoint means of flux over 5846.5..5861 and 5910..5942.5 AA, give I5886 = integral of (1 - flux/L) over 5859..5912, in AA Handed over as 4.6 AA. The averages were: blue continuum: 7.06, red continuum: 6.68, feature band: 6.3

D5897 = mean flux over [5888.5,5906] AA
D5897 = 5.34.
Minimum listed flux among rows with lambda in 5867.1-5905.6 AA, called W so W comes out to 3.706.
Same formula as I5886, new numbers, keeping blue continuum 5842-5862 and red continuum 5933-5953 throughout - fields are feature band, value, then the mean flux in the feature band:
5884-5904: 4.53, 5.32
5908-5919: 0.79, 6.36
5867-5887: 0.28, 6.81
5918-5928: 0.09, 6.77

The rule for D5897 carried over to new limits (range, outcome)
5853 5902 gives 6.3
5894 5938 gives 6.5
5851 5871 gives 7.21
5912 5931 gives 6.73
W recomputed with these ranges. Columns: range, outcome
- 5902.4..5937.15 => 5.466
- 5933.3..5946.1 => 4.483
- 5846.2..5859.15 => 6.451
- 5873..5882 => 6.381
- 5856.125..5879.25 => 5.15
